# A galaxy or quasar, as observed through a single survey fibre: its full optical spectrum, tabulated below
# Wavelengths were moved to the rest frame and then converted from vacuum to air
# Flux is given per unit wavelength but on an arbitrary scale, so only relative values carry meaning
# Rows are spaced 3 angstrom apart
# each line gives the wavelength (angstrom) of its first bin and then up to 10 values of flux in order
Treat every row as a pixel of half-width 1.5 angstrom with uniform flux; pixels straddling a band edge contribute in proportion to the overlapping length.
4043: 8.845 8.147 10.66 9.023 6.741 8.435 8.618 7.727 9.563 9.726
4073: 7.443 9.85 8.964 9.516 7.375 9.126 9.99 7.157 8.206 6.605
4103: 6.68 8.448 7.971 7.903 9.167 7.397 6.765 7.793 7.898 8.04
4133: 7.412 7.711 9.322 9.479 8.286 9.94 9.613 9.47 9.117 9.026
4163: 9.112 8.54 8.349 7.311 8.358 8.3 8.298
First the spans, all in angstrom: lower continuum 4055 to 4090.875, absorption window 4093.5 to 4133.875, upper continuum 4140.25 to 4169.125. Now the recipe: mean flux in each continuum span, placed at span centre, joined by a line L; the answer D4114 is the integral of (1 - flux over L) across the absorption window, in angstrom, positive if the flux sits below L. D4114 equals 5.6 angstrom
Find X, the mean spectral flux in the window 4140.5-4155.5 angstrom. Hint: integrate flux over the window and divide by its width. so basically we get 9.36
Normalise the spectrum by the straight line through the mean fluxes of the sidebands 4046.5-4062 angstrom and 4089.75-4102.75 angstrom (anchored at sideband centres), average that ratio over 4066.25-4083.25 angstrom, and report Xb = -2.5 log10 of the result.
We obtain -0.11 mag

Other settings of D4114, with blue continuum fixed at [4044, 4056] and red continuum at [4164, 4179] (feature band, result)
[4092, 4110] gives 2.0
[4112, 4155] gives -0.3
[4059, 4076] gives -0.1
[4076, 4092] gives -0.9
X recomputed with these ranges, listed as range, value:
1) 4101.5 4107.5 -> 7.56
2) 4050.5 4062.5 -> 8.2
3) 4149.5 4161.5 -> 9.31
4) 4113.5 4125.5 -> 7.78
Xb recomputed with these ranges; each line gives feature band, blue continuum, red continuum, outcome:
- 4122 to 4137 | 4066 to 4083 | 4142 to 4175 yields 0.16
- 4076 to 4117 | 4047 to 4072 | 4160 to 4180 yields 0.05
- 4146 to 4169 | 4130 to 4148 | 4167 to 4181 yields -0.11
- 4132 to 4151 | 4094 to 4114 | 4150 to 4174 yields -0.05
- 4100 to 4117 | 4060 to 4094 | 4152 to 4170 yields 0.13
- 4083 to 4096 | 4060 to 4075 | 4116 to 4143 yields 0.00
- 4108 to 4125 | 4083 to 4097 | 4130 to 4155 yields 0.11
